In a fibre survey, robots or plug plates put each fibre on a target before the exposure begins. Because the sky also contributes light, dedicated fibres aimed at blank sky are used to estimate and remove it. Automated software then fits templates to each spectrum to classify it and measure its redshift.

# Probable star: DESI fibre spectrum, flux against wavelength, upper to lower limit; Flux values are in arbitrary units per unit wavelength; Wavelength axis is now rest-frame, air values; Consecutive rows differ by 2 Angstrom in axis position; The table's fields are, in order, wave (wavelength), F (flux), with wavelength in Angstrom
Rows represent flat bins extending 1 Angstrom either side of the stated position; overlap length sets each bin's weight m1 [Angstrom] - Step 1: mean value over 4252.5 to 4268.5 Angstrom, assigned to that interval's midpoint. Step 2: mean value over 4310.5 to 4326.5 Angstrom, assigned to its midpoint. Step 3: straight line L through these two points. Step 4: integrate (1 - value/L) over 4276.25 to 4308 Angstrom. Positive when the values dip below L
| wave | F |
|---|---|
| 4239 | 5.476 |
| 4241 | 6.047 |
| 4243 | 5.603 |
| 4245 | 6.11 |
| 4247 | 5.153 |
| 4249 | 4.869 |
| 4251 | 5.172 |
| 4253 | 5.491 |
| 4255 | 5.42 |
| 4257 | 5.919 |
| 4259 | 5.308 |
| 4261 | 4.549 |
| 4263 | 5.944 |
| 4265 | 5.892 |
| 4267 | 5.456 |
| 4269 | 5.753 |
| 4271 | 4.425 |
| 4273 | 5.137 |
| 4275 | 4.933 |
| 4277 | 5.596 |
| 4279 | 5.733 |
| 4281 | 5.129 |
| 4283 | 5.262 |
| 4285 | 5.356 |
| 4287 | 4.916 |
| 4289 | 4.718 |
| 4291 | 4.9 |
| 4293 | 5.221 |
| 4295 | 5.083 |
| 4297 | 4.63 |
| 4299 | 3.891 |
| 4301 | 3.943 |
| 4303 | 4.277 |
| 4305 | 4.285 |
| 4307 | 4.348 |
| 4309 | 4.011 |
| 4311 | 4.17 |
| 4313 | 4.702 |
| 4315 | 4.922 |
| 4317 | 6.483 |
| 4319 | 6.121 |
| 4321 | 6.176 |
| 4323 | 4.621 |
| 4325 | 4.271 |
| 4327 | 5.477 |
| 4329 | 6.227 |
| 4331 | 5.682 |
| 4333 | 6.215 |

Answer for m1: 3.2 Angstrom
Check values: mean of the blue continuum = 5.51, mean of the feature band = 4.82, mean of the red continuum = 5.22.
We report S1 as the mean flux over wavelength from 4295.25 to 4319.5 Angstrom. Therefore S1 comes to 4.63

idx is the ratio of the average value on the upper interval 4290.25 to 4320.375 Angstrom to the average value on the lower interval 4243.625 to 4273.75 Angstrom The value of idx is 0.88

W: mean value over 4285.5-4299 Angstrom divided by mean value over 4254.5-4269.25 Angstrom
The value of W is 0.9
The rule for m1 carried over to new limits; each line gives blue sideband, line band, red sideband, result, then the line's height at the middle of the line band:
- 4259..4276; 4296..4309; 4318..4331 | 2.9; 5.41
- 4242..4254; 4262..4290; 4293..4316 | -2.2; 4.92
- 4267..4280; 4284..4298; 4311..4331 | 0.9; 5.32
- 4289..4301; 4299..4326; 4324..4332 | 1.7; 5.07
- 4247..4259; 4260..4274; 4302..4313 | -0.7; 5.07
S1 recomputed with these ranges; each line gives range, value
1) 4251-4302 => 5.14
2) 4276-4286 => 5.42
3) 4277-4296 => 5.17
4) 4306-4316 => 4.43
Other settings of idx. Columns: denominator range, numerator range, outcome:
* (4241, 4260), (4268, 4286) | 0.96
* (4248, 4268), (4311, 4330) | 1.00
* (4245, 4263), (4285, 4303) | 0.88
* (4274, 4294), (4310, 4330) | 1.03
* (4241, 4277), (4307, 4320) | 0.93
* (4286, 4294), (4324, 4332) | 1.10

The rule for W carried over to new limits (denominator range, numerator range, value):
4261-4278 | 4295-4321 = 0.88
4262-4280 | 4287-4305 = 0.84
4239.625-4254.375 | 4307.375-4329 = 0.93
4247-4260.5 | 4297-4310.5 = 0.78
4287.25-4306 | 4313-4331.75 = 1.21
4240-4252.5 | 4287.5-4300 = 0.86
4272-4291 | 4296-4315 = 0.83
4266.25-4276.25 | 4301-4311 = 0.82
